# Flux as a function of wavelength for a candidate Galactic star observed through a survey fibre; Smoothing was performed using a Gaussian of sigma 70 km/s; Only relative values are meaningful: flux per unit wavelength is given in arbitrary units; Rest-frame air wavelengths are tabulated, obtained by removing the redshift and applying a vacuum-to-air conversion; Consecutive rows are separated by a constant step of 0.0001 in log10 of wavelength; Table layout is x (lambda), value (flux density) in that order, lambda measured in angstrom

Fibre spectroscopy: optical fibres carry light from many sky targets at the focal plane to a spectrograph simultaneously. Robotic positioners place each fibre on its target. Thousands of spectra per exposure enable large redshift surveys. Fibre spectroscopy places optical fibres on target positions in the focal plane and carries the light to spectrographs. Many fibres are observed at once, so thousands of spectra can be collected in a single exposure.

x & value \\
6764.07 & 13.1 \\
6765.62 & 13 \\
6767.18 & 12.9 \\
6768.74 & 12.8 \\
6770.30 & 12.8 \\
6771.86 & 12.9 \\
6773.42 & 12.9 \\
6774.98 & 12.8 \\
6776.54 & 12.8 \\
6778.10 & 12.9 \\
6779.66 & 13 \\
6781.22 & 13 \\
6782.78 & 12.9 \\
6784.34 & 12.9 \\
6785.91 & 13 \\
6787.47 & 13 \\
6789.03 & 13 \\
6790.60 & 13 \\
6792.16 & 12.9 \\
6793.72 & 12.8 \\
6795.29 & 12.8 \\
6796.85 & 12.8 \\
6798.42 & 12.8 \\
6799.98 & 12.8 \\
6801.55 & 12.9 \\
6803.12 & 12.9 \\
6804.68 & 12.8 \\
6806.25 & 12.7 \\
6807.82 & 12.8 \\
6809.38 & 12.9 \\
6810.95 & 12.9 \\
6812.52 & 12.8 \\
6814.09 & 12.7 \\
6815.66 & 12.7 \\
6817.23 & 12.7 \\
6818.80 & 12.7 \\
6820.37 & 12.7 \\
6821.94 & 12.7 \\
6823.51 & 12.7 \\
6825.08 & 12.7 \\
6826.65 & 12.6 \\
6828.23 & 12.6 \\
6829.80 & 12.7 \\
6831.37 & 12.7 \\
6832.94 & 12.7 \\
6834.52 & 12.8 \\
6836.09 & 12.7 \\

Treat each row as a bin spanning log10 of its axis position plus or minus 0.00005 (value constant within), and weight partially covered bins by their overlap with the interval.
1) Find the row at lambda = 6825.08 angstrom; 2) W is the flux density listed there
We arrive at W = 12.7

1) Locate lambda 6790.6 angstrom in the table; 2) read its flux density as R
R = 13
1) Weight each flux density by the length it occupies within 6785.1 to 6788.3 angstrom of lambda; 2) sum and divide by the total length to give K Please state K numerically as 13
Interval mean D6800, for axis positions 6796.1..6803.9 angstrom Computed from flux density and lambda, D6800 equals 12.8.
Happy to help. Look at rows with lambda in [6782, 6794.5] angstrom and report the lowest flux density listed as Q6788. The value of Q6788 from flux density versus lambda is 12.8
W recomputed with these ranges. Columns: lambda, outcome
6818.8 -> 12.7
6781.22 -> 13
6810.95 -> 12.9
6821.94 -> 12.7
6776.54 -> 12.8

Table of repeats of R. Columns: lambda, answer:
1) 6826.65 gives 12.6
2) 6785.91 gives 13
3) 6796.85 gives 12.8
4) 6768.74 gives 12.8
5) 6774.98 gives 12.8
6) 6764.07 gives 13.1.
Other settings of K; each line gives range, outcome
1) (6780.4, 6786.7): 13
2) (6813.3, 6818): 12.7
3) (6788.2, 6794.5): 12.9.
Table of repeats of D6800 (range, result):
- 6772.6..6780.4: 12.9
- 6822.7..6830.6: 12.7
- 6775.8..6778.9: 12.9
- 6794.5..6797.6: 12.8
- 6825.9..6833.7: 12.7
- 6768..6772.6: 12.8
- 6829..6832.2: 12.7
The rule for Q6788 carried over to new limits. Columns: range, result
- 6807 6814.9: 12.7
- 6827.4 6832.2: 12.6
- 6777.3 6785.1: 12.9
